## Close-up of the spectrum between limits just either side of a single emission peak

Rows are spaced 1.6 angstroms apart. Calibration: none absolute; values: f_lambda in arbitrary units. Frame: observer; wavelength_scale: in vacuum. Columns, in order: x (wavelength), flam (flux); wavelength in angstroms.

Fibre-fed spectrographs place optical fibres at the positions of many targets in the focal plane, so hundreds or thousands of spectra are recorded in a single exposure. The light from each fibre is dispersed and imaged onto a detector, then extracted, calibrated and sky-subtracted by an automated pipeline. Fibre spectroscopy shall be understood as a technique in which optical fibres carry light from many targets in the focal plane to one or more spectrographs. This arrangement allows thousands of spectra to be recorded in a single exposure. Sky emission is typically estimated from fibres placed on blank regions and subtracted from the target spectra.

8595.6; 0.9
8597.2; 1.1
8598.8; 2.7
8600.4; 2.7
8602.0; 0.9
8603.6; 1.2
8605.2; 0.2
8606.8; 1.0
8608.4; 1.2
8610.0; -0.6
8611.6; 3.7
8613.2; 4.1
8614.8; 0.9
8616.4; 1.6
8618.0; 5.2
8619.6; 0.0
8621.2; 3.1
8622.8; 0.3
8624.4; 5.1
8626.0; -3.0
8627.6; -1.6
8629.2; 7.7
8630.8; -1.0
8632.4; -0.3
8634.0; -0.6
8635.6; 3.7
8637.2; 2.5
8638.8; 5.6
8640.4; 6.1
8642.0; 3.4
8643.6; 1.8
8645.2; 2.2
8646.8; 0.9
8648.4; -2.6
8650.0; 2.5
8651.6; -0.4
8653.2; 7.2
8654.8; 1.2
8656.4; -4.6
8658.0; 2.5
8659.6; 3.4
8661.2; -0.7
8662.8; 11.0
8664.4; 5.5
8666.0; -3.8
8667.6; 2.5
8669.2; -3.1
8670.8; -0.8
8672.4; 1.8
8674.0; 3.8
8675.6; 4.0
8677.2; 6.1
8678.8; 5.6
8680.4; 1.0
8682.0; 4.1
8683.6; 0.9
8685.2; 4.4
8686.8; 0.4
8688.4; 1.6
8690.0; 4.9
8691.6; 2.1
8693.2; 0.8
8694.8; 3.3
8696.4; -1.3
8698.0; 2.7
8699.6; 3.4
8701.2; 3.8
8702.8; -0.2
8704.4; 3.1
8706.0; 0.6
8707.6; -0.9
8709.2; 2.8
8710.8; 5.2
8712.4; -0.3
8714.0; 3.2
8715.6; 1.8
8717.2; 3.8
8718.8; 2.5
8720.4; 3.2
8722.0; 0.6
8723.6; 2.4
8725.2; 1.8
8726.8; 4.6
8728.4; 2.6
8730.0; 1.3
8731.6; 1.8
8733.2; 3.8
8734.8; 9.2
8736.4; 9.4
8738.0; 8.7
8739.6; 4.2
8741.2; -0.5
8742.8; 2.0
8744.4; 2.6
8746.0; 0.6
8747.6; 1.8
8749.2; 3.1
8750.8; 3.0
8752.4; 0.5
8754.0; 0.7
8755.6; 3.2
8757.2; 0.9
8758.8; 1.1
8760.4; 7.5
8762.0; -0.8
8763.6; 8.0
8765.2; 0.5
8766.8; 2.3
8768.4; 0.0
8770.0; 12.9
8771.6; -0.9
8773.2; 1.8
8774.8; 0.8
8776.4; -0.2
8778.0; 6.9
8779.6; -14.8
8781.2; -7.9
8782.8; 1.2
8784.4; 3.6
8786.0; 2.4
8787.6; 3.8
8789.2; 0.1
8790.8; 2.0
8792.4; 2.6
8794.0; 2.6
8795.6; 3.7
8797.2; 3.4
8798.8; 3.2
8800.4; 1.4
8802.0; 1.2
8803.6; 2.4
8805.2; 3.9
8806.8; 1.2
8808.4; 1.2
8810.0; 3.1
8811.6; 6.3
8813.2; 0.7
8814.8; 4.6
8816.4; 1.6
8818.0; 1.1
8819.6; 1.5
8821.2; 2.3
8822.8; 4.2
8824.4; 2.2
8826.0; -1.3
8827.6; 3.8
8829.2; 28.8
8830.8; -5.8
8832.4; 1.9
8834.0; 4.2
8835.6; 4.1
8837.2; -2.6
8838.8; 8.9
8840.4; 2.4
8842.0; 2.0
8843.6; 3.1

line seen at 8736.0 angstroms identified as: H-gamma 4340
